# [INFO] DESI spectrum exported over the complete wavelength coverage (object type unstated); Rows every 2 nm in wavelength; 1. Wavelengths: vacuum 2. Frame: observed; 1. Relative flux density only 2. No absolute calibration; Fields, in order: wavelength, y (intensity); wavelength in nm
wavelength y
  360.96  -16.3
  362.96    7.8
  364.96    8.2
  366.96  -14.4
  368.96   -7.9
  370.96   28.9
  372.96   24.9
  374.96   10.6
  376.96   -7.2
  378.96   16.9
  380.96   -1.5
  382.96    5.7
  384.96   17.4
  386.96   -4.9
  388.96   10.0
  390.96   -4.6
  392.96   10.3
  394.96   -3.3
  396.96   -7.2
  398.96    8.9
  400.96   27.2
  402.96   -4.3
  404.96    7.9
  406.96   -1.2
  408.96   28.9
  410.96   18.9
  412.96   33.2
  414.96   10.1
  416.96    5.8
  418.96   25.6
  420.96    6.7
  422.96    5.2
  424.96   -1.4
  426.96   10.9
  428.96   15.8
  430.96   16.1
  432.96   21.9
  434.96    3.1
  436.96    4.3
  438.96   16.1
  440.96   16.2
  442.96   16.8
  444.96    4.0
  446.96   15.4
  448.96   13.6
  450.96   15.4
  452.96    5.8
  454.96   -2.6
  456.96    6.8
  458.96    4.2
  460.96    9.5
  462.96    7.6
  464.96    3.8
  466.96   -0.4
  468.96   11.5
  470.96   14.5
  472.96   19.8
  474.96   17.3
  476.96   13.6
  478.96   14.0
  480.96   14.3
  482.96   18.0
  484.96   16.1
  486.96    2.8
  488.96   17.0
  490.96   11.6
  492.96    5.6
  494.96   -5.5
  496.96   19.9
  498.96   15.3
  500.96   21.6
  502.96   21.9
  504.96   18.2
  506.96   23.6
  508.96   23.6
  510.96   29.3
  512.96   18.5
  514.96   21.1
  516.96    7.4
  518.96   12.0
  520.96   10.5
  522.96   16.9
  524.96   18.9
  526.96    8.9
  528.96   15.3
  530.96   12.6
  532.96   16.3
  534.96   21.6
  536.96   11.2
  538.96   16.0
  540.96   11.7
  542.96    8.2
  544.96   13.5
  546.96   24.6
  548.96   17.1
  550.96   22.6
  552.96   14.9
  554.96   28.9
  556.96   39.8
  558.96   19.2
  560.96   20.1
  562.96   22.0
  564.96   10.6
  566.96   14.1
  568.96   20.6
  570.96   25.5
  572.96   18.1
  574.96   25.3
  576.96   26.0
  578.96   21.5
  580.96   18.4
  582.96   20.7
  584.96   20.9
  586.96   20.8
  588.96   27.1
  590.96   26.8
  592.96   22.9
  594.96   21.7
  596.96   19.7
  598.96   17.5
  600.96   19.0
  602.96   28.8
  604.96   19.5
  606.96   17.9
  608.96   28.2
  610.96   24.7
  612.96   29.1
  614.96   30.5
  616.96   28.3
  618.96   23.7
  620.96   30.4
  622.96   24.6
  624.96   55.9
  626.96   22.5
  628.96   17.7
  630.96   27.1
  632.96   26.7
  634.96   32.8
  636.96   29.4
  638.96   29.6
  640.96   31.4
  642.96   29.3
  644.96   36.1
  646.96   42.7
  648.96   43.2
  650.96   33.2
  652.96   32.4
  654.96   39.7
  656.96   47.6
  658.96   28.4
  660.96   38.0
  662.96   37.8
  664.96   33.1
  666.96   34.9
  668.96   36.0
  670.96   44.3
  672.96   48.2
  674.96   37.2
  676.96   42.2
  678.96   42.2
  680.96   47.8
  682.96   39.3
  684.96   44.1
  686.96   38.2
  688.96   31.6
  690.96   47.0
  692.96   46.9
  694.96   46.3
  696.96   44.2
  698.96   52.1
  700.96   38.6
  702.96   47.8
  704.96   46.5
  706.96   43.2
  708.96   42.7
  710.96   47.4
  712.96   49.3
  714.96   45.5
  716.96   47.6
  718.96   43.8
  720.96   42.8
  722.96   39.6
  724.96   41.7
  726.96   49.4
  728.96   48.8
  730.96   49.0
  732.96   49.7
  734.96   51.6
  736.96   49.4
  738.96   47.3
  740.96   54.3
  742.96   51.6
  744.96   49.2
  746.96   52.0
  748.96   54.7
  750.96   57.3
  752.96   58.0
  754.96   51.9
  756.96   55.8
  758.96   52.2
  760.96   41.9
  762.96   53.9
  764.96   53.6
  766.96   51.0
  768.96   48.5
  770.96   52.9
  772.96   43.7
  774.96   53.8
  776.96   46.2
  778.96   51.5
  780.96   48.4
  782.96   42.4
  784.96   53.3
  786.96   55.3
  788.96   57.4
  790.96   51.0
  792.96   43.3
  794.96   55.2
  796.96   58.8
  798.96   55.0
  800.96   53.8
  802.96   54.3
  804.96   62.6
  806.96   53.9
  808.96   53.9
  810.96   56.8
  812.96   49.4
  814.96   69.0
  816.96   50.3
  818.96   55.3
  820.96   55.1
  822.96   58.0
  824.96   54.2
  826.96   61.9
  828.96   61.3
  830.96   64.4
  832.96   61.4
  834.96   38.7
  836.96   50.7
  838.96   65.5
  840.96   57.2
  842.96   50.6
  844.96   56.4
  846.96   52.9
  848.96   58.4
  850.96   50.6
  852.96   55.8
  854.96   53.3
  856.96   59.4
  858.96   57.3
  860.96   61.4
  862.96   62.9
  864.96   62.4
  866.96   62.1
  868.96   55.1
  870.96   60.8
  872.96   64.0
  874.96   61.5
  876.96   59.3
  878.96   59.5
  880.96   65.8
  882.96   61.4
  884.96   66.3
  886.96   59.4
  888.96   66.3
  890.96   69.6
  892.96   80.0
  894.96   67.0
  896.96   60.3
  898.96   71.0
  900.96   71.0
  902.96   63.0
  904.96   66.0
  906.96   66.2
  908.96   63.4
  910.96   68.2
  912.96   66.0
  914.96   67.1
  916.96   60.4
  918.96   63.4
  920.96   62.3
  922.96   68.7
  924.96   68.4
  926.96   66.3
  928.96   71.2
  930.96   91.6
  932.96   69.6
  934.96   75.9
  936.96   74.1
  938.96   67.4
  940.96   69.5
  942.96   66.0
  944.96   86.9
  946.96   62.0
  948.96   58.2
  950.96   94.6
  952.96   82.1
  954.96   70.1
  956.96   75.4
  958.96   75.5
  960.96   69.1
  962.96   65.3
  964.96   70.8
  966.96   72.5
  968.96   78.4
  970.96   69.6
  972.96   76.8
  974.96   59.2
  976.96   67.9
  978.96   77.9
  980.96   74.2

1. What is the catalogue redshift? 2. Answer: 0.676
